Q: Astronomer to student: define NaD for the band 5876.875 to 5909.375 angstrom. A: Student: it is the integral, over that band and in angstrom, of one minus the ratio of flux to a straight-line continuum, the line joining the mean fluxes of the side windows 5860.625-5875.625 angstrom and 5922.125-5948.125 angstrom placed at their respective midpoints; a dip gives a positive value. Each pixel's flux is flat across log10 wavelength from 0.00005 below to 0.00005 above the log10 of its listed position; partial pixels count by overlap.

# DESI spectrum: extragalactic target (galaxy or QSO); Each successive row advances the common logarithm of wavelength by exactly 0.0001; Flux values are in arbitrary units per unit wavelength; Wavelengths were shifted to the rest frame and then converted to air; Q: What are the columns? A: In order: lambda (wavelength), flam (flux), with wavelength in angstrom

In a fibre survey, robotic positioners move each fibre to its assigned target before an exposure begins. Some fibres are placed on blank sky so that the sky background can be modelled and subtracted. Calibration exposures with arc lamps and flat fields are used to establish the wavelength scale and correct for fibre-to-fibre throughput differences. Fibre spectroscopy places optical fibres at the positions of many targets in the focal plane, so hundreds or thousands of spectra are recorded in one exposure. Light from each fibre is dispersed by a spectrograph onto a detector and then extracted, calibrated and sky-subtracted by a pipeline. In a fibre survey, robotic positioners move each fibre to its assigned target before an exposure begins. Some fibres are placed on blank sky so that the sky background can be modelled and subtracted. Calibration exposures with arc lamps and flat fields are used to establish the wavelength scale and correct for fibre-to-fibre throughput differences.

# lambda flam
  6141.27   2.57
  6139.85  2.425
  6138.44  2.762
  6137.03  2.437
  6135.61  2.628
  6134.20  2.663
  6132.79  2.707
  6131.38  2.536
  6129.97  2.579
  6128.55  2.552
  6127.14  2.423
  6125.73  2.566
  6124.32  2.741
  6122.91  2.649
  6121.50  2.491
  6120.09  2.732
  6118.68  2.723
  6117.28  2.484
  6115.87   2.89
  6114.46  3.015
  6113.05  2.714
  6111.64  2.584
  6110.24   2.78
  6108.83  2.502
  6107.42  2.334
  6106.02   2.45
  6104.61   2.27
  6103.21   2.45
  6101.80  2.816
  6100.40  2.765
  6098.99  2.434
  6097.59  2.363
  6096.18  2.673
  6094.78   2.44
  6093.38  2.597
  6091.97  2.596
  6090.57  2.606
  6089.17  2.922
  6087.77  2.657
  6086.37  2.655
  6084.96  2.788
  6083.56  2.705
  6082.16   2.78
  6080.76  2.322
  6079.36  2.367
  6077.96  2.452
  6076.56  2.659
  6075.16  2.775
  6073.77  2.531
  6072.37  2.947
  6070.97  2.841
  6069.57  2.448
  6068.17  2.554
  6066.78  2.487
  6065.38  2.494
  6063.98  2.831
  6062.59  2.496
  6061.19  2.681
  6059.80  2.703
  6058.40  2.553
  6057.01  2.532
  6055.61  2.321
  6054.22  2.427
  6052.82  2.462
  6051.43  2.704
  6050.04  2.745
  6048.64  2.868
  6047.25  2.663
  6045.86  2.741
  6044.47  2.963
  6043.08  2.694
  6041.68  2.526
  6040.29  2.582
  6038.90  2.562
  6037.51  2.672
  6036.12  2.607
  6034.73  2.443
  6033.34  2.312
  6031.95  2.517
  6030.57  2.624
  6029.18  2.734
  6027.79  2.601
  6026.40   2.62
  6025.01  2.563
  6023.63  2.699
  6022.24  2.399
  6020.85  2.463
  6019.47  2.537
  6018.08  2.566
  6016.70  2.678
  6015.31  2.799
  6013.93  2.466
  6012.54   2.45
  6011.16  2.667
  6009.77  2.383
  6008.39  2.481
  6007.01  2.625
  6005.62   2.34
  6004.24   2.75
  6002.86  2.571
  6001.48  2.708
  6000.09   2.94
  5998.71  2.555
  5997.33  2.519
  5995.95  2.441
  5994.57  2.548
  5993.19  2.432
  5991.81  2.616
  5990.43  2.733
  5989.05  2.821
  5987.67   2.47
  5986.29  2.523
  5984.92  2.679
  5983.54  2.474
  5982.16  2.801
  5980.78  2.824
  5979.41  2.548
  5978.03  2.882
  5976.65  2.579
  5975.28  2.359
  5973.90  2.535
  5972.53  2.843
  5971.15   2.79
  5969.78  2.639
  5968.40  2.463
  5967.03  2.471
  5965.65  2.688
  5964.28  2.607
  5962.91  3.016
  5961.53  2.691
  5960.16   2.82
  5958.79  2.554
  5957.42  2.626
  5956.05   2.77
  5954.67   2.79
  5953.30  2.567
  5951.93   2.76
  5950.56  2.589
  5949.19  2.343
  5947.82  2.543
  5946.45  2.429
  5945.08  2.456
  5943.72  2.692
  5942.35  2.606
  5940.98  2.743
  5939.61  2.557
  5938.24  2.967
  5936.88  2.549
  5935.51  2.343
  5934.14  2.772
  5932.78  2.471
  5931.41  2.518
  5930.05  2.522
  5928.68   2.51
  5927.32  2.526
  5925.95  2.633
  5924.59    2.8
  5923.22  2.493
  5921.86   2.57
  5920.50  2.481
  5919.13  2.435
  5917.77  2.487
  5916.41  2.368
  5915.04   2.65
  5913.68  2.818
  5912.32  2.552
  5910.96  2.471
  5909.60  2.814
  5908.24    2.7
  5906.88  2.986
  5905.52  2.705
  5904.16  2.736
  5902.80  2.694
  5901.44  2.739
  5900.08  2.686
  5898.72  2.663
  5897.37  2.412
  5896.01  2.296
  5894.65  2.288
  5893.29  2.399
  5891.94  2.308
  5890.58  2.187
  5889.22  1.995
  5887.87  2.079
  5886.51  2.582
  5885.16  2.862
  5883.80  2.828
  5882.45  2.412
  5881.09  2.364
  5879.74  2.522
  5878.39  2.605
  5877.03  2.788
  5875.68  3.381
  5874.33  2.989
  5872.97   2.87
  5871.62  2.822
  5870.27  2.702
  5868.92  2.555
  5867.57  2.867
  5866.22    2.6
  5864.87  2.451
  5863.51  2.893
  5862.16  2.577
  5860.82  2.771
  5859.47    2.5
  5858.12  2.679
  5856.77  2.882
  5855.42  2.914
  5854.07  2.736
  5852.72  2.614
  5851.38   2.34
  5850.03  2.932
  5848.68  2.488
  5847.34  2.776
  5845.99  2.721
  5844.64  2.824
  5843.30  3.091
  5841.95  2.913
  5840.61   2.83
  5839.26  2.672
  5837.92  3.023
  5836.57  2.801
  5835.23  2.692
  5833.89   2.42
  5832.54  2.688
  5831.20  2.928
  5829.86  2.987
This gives 1.9 angstrom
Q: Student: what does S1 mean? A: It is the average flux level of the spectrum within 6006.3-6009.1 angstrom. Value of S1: 2.55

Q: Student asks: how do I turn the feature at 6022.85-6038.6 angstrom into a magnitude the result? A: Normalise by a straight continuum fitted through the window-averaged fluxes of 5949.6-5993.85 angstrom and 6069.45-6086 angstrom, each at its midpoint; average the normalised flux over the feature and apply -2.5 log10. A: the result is 0.03 mag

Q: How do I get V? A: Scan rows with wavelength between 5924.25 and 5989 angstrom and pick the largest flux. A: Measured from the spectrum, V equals 3.016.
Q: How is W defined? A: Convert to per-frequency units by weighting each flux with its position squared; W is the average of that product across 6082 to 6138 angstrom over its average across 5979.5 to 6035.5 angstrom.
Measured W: 1.05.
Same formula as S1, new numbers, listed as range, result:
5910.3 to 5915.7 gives 2.63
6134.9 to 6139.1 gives 2.61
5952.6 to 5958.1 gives 2.69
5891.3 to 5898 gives 2.34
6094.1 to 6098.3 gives 2.49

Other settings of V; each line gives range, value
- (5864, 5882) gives 3.381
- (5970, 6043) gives 2.94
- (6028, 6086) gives 2.963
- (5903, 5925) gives 2.986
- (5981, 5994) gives 2.821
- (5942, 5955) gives 2.79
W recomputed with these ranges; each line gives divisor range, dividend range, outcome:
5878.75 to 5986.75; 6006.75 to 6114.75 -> 1.05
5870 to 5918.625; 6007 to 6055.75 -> 1.04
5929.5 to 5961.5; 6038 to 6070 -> 1.04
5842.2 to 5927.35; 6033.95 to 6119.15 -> 1.06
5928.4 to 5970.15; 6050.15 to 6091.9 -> 1.04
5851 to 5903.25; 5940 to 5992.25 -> 1.04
